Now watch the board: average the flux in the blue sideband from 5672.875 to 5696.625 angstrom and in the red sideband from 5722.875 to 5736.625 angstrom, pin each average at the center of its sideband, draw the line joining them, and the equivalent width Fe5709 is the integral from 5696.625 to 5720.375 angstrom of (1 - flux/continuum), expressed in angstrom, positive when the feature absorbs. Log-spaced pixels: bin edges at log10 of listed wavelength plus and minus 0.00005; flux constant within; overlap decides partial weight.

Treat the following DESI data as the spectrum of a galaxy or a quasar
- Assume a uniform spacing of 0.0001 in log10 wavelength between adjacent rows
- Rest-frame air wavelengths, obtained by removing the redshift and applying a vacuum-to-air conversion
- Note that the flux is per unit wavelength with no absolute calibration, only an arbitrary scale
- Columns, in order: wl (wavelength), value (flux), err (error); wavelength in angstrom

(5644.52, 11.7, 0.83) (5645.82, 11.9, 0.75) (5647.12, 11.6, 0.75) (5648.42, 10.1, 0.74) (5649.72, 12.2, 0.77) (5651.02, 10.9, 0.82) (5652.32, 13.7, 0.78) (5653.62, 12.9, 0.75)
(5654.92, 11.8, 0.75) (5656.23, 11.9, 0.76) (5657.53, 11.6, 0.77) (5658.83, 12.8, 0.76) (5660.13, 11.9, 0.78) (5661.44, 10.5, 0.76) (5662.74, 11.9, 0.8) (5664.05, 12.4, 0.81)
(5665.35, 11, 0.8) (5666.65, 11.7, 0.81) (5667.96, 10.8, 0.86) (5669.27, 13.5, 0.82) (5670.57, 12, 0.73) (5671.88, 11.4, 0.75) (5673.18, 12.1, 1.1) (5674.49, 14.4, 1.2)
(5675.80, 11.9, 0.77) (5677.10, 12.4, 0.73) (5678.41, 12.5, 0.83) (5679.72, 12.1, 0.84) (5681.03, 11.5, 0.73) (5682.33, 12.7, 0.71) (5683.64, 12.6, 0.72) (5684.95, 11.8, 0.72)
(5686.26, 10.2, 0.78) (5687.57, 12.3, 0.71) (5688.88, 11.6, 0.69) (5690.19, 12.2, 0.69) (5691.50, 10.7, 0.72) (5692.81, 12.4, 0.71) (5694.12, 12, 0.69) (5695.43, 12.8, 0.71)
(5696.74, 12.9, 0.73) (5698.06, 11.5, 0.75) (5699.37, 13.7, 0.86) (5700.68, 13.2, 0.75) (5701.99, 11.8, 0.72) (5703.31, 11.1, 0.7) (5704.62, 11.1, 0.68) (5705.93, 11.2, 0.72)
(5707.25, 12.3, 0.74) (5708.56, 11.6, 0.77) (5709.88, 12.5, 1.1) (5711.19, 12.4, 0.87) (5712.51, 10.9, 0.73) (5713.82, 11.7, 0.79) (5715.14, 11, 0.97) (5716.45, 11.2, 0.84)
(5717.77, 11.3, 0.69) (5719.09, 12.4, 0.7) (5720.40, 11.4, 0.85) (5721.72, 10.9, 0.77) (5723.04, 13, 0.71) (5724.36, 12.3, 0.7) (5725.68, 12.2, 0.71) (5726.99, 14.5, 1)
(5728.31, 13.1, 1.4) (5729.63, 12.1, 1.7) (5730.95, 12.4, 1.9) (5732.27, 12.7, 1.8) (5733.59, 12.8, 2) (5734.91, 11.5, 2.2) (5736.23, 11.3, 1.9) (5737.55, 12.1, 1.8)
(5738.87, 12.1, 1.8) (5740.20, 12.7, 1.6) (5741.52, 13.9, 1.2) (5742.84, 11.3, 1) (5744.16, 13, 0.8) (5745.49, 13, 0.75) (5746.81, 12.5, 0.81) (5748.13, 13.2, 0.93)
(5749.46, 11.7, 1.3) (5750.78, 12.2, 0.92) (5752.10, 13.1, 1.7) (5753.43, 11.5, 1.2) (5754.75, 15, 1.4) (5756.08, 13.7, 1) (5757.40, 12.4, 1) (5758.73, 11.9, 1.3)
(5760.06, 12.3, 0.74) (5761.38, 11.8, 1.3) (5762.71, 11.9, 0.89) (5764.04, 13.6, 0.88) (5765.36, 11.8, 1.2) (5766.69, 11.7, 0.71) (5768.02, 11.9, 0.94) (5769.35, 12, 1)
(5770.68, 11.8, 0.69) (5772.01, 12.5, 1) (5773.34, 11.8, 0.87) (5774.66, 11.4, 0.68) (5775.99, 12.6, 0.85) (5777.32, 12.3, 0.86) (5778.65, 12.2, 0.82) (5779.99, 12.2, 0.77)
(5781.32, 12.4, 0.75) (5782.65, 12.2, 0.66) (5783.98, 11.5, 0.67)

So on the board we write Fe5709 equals 1.0 angstrom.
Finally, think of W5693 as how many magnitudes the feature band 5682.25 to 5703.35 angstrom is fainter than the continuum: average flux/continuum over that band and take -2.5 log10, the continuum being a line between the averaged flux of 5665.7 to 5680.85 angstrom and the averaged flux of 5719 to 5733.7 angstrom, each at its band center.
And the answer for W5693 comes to 0.02 mag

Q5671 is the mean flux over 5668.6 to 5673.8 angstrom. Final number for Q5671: 12.3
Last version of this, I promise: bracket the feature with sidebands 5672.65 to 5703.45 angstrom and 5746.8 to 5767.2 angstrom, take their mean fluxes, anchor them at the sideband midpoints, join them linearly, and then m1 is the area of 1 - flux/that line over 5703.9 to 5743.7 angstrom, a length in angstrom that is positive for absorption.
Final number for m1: 1.0 angstrom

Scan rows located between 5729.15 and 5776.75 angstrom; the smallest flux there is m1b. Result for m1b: 11.3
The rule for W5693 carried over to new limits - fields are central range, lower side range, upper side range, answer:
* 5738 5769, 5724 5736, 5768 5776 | -0.02 mag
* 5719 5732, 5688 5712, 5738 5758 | 0.00 mag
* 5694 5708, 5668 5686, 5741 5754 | 0.02 mag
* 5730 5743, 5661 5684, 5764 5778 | -0.02 mag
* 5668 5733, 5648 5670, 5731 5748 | 0.01 mag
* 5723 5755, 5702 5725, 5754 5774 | -0.05 mag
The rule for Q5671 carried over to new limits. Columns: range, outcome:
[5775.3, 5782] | 12.3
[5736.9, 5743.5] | 12.4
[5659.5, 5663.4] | 11.4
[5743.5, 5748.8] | 12.9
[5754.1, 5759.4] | 13.2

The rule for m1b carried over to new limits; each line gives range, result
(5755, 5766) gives 11.8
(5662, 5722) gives 10.2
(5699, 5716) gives 10.9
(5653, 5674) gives 10.5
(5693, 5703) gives 11.5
